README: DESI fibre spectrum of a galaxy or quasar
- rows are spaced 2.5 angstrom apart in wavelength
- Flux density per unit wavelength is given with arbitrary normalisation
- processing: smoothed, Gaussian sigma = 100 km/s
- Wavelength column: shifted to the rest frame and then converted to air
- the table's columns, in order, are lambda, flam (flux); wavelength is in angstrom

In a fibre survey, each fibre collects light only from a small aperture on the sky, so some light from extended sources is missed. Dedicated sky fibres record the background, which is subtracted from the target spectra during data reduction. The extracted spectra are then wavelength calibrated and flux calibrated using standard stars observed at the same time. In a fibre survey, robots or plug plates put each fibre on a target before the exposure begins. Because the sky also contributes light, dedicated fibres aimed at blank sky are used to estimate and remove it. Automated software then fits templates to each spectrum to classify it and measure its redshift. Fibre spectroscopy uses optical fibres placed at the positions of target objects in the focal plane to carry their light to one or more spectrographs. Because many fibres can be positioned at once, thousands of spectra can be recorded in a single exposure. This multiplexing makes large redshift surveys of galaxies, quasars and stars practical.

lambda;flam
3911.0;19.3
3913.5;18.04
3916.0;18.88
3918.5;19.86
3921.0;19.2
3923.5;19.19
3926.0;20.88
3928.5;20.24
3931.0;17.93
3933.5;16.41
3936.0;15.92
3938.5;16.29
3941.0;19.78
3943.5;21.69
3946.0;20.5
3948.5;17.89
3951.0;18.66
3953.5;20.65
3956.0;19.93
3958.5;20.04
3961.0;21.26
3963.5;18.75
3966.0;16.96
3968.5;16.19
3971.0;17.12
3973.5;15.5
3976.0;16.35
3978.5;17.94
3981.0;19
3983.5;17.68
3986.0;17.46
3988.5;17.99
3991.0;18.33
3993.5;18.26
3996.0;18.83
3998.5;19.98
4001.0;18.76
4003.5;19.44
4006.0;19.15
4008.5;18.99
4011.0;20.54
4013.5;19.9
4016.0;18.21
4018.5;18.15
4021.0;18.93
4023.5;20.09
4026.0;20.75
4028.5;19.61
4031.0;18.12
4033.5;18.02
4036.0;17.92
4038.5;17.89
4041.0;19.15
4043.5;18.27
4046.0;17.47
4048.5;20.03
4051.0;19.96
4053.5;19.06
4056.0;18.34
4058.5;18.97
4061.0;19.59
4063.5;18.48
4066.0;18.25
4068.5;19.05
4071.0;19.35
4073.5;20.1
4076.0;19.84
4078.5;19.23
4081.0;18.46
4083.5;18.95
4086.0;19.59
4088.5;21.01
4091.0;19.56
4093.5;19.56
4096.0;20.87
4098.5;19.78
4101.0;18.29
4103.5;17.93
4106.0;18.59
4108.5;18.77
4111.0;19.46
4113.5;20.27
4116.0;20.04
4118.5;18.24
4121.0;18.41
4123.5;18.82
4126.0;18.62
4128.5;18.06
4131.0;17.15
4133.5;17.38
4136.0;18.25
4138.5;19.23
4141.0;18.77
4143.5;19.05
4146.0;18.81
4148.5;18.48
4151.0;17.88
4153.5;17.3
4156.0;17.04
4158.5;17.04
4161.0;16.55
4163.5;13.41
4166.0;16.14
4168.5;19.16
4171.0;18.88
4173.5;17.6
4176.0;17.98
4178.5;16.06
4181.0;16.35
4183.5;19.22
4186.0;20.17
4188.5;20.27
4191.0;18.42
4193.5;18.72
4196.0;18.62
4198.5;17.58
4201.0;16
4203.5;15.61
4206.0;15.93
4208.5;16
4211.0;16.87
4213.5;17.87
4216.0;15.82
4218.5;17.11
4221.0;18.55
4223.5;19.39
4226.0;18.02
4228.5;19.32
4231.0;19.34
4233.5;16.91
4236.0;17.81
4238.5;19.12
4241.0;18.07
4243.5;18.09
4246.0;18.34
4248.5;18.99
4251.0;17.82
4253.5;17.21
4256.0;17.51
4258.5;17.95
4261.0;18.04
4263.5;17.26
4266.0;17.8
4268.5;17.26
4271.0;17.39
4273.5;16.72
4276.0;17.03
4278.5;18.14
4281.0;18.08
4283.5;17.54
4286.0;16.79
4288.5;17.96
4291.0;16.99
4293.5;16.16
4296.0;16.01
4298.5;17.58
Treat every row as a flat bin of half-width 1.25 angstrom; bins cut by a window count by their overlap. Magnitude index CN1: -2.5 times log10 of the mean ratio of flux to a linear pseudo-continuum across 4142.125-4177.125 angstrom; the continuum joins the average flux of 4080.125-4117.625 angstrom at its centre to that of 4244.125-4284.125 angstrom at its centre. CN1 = 0.08 mag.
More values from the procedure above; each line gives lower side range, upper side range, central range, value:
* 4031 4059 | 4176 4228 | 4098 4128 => -0.04 mag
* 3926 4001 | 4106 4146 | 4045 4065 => -0.02 mag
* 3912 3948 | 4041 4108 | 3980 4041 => 0.01 mag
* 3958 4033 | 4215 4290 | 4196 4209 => 0.10 mag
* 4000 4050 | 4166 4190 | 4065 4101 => -0.05 mag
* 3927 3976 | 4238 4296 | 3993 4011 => -0.05 mag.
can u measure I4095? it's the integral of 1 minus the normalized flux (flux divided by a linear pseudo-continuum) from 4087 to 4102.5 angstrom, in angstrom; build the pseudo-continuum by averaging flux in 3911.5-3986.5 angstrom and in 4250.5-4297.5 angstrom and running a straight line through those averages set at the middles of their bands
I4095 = -1.5 angstrom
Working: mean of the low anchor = 18.6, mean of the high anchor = 17.3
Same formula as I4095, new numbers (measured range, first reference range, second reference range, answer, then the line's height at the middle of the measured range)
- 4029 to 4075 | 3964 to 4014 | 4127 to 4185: -2.05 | 18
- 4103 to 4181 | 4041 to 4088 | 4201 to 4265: 1.82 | 18.4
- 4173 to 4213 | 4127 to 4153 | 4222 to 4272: 1.30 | 18.2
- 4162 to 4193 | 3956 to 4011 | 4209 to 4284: 0.27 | 18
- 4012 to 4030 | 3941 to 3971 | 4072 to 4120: -0.06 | 19.3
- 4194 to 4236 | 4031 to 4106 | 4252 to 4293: 1.02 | 17.9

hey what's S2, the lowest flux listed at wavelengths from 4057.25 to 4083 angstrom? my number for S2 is 18.25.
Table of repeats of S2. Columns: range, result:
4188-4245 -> 15.61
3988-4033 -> 17.99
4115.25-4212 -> 13.41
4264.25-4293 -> 16.72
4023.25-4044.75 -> 17.89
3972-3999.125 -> 15.5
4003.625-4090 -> 17.47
